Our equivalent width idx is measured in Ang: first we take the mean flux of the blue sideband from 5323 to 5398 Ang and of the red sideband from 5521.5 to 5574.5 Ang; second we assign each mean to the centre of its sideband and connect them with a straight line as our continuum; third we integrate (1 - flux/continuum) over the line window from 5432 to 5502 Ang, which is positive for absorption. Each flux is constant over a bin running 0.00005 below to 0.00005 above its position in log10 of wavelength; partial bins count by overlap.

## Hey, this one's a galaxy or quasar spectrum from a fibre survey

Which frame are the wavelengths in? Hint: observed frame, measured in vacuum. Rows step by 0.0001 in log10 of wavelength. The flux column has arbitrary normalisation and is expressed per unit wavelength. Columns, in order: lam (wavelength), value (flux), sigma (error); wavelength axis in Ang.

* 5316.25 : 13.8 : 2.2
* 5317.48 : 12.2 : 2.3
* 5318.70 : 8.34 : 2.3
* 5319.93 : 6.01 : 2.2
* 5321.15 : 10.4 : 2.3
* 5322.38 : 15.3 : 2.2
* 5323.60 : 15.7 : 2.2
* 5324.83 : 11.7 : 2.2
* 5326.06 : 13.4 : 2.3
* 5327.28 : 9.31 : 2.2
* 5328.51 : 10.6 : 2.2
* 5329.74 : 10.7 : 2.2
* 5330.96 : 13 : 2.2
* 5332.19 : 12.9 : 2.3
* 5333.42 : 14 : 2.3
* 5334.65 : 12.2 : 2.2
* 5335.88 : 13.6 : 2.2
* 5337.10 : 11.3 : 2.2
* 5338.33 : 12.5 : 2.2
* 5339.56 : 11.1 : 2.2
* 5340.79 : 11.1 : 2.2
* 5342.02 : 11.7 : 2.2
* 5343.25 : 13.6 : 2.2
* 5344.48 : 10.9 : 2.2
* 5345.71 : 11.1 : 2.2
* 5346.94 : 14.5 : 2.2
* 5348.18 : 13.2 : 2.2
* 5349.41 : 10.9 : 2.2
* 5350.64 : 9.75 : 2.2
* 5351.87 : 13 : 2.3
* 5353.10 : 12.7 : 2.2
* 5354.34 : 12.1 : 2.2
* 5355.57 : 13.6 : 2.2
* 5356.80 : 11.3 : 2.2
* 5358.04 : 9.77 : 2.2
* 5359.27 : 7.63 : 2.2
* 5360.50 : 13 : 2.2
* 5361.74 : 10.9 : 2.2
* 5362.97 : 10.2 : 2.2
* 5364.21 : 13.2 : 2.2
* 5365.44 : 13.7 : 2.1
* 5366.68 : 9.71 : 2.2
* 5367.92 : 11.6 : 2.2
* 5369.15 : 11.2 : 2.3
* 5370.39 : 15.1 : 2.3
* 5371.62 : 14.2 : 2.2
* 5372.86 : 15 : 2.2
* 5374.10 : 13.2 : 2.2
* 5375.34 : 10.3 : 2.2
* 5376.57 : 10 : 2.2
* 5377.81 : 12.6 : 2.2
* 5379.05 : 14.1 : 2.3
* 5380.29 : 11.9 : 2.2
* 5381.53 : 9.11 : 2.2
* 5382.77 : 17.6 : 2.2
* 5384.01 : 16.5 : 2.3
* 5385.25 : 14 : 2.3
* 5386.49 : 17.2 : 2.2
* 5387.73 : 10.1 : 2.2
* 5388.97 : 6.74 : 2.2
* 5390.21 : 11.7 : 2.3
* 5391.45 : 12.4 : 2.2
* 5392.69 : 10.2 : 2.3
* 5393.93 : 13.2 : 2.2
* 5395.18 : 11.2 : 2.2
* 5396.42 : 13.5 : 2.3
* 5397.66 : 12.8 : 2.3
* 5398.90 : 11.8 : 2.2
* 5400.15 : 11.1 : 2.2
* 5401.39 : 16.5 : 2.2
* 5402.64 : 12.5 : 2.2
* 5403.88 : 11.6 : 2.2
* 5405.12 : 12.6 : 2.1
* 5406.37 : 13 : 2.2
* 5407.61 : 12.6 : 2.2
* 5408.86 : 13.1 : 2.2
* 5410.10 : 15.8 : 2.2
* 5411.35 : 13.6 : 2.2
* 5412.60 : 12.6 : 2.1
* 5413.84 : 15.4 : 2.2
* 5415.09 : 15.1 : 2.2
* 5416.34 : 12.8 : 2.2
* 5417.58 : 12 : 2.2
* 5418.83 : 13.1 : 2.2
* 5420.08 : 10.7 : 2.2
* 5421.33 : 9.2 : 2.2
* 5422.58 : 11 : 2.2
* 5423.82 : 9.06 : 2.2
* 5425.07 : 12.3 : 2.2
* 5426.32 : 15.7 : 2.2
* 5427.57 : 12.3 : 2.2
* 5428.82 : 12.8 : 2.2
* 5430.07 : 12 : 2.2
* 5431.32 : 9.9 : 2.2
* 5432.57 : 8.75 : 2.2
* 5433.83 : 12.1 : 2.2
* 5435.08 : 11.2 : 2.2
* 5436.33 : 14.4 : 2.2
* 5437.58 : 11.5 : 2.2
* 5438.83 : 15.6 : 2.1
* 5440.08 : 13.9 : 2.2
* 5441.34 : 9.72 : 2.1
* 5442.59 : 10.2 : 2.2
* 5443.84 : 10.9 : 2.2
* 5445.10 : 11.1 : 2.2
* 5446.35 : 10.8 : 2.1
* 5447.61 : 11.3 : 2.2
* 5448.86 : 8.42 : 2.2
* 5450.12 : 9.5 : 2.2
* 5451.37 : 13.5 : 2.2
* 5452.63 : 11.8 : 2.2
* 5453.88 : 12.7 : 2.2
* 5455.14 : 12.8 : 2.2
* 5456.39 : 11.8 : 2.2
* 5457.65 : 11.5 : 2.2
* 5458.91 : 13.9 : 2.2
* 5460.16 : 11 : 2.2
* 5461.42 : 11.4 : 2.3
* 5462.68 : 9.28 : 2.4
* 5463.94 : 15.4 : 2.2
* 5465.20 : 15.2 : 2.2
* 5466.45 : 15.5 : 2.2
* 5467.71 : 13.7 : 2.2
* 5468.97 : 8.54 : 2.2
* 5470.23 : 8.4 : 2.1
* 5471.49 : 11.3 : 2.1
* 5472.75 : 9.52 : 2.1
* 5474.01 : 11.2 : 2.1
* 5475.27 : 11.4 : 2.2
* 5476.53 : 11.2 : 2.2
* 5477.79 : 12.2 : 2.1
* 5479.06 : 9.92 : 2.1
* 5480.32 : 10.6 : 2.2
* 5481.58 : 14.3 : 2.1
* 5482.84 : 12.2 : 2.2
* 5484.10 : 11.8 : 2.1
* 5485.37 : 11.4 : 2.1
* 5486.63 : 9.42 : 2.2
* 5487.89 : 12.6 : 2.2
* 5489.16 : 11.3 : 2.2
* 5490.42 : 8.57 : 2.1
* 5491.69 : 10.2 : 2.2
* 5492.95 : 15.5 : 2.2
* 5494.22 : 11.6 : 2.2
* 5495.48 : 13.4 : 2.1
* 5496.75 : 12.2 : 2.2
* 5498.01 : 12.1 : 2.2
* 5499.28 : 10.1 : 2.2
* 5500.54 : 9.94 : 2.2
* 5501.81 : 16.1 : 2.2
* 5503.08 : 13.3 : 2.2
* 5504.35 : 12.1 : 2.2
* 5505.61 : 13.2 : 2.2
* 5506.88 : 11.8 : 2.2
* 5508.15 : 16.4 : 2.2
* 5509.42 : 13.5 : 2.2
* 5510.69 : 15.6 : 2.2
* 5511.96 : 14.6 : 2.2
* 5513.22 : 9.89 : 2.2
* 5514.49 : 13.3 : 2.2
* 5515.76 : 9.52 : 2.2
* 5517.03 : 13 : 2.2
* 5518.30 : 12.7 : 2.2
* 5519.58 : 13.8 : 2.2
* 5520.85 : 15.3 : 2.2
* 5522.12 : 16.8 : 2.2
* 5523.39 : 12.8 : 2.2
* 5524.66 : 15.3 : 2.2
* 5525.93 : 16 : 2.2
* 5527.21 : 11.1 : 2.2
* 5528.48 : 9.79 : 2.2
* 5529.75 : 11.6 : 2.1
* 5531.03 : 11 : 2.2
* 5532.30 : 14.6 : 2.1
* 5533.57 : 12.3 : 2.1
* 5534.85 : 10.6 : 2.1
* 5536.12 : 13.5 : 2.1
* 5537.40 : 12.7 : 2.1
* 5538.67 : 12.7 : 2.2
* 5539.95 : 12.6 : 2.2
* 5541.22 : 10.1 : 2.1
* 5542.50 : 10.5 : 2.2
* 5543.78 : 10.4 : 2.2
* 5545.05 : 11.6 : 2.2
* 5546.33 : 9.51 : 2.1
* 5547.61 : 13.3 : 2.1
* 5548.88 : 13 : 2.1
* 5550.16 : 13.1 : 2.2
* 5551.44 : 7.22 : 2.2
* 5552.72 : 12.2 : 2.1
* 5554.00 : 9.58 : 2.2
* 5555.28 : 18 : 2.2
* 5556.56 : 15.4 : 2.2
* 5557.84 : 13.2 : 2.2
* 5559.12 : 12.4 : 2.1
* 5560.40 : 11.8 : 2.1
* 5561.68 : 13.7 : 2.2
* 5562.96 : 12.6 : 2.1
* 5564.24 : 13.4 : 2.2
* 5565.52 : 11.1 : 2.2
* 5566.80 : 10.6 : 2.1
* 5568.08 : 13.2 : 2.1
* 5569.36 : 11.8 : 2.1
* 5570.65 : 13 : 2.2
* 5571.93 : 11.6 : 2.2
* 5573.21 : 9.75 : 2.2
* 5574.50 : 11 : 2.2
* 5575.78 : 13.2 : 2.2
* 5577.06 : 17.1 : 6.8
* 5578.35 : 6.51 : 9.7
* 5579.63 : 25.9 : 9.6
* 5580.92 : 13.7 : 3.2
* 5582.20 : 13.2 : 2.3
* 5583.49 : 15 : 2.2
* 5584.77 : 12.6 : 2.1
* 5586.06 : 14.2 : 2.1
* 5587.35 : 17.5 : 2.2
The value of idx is 3.3 Ang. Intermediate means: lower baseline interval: 12.2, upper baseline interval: 12.3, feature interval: 11.7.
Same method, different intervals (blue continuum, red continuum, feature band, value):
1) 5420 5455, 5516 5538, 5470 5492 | 2.2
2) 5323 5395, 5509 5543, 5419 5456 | 2.7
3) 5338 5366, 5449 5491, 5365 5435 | -4.5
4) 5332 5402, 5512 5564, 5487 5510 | 0.1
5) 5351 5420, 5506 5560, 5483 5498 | 1.1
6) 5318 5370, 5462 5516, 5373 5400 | -1.3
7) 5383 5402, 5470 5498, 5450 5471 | -0.7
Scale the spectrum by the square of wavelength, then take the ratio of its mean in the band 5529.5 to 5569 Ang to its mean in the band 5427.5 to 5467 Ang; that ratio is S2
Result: 1.1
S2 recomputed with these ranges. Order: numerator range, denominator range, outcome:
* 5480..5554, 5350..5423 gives 1.04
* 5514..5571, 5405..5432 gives 1.04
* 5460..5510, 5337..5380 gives 1.05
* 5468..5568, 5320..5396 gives 1.06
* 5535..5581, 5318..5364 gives 1.15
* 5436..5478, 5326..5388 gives 0.99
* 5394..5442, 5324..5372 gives 1.07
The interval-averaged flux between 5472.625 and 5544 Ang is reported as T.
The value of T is 12.3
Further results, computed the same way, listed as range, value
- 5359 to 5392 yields 12.4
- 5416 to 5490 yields 11.7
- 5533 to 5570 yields 12.1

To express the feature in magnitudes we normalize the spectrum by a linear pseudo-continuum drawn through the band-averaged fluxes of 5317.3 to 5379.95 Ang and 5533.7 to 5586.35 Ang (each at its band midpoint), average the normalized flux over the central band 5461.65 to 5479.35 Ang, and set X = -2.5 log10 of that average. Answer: 0.06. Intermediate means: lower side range 11.9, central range 11.6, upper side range 12.6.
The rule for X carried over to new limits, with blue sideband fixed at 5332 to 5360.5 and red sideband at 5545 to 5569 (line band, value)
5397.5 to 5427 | -0.059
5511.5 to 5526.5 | -0.107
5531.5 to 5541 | -0.021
